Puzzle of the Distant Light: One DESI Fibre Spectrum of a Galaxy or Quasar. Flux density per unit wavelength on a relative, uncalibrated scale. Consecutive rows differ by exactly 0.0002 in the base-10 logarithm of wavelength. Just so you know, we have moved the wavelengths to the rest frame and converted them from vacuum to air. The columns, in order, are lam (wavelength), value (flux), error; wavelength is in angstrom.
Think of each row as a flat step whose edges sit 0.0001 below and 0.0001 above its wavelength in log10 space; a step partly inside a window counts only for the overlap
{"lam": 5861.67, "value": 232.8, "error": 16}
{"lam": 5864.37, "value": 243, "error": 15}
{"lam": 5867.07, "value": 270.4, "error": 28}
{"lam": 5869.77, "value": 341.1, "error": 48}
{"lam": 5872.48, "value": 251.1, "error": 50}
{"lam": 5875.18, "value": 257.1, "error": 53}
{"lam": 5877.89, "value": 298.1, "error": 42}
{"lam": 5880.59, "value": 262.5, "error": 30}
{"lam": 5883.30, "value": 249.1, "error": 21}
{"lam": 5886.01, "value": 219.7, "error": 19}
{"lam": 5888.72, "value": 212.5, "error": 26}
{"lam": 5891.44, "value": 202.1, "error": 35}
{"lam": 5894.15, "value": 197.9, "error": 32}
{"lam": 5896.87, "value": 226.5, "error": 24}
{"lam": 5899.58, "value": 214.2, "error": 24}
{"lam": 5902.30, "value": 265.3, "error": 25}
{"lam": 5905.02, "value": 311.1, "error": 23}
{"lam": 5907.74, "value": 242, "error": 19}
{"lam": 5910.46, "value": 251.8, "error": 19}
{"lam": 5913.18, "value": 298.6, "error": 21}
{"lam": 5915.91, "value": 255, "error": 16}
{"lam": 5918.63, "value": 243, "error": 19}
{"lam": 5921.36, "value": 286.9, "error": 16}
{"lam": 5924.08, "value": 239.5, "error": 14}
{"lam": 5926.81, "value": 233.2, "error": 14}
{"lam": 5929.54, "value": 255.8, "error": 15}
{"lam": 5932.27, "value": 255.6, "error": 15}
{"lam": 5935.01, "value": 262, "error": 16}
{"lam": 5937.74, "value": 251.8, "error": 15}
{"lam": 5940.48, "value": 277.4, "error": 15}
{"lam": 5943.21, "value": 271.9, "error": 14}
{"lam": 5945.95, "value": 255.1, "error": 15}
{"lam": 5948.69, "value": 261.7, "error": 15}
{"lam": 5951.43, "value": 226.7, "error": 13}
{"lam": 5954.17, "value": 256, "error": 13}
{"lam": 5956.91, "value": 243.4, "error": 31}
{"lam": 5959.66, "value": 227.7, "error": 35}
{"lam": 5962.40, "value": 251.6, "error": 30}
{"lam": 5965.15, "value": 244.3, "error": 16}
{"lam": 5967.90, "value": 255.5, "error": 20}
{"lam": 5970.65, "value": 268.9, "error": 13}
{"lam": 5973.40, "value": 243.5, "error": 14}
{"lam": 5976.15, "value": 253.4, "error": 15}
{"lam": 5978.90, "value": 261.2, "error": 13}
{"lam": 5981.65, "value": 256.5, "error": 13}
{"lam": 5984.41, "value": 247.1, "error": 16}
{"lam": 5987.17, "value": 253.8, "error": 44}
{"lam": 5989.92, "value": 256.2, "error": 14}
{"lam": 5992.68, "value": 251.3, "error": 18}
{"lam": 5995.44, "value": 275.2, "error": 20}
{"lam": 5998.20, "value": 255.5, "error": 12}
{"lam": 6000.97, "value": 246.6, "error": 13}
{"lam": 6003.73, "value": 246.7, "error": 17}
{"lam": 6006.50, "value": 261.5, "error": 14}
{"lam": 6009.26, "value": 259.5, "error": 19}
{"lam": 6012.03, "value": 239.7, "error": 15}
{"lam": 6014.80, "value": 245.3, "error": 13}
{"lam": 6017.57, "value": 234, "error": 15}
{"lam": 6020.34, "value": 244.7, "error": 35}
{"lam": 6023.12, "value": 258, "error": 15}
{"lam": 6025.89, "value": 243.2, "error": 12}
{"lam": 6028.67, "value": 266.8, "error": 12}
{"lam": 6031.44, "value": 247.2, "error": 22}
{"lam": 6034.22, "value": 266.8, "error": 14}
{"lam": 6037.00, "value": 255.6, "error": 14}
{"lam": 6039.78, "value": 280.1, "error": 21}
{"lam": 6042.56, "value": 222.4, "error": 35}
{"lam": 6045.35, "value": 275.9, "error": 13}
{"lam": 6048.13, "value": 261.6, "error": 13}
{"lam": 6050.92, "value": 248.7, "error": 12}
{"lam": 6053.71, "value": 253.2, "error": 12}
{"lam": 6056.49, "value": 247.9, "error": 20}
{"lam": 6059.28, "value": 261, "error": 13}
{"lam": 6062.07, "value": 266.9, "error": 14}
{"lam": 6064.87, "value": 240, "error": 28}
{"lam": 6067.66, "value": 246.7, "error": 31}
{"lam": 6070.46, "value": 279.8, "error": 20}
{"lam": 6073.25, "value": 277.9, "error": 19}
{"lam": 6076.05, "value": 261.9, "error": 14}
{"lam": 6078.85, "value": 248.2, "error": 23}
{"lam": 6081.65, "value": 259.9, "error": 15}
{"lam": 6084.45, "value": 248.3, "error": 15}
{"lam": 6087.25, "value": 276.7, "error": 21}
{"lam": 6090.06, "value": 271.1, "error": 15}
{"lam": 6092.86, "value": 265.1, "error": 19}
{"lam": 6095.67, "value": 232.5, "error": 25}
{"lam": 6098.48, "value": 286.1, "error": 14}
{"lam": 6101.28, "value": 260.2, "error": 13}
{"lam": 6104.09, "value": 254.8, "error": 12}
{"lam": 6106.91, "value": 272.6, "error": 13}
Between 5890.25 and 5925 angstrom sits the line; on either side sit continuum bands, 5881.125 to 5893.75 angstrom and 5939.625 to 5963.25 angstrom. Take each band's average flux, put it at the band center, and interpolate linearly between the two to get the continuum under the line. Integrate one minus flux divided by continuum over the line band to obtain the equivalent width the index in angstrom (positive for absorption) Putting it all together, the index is -2.6 angstrom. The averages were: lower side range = 222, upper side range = 252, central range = 249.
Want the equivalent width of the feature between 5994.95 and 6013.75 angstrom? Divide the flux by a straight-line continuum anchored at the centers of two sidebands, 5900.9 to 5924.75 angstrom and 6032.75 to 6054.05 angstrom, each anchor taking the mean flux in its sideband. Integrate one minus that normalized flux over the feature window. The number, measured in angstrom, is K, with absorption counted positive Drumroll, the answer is 0.5 angstrom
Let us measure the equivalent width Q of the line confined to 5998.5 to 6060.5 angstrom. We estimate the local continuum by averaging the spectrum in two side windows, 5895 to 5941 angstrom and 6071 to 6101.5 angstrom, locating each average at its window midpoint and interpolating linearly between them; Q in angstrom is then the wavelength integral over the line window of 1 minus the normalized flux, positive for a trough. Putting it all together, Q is 1.8 angstrom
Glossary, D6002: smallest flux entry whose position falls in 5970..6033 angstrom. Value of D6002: 234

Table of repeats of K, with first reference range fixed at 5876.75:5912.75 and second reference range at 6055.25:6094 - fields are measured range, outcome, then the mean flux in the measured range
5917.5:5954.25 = -1.2 angstrom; 256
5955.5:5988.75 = 0.1 angstrom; 251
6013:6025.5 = 0.5 angstrom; 245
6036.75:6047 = 0.0 angstrom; 259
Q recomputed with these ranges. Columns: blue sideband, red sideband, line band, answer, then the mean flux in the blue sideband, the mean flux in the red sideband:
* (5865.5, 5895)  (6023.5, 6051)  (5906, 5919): -0.4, 252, 257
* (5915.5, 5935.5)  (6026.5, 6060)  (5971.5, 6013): 0.2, 253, 257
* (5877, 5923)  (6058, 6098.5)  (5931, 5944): -0.6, 249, 261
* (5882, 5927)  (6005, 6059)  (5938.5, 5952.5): -0.7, 244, 253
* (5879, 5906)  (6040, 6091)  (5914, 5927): -0.9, 236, 259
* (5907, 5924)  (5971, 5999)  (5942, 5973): 0.9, 262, 256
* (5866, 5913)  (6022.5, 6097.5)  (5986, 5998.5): -0.1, 252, 258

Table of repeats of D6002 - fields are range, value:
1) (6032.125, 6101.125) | 222.4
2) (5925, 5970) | 226.7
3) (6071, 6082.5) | 248.2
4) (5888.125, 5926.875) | 197.9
